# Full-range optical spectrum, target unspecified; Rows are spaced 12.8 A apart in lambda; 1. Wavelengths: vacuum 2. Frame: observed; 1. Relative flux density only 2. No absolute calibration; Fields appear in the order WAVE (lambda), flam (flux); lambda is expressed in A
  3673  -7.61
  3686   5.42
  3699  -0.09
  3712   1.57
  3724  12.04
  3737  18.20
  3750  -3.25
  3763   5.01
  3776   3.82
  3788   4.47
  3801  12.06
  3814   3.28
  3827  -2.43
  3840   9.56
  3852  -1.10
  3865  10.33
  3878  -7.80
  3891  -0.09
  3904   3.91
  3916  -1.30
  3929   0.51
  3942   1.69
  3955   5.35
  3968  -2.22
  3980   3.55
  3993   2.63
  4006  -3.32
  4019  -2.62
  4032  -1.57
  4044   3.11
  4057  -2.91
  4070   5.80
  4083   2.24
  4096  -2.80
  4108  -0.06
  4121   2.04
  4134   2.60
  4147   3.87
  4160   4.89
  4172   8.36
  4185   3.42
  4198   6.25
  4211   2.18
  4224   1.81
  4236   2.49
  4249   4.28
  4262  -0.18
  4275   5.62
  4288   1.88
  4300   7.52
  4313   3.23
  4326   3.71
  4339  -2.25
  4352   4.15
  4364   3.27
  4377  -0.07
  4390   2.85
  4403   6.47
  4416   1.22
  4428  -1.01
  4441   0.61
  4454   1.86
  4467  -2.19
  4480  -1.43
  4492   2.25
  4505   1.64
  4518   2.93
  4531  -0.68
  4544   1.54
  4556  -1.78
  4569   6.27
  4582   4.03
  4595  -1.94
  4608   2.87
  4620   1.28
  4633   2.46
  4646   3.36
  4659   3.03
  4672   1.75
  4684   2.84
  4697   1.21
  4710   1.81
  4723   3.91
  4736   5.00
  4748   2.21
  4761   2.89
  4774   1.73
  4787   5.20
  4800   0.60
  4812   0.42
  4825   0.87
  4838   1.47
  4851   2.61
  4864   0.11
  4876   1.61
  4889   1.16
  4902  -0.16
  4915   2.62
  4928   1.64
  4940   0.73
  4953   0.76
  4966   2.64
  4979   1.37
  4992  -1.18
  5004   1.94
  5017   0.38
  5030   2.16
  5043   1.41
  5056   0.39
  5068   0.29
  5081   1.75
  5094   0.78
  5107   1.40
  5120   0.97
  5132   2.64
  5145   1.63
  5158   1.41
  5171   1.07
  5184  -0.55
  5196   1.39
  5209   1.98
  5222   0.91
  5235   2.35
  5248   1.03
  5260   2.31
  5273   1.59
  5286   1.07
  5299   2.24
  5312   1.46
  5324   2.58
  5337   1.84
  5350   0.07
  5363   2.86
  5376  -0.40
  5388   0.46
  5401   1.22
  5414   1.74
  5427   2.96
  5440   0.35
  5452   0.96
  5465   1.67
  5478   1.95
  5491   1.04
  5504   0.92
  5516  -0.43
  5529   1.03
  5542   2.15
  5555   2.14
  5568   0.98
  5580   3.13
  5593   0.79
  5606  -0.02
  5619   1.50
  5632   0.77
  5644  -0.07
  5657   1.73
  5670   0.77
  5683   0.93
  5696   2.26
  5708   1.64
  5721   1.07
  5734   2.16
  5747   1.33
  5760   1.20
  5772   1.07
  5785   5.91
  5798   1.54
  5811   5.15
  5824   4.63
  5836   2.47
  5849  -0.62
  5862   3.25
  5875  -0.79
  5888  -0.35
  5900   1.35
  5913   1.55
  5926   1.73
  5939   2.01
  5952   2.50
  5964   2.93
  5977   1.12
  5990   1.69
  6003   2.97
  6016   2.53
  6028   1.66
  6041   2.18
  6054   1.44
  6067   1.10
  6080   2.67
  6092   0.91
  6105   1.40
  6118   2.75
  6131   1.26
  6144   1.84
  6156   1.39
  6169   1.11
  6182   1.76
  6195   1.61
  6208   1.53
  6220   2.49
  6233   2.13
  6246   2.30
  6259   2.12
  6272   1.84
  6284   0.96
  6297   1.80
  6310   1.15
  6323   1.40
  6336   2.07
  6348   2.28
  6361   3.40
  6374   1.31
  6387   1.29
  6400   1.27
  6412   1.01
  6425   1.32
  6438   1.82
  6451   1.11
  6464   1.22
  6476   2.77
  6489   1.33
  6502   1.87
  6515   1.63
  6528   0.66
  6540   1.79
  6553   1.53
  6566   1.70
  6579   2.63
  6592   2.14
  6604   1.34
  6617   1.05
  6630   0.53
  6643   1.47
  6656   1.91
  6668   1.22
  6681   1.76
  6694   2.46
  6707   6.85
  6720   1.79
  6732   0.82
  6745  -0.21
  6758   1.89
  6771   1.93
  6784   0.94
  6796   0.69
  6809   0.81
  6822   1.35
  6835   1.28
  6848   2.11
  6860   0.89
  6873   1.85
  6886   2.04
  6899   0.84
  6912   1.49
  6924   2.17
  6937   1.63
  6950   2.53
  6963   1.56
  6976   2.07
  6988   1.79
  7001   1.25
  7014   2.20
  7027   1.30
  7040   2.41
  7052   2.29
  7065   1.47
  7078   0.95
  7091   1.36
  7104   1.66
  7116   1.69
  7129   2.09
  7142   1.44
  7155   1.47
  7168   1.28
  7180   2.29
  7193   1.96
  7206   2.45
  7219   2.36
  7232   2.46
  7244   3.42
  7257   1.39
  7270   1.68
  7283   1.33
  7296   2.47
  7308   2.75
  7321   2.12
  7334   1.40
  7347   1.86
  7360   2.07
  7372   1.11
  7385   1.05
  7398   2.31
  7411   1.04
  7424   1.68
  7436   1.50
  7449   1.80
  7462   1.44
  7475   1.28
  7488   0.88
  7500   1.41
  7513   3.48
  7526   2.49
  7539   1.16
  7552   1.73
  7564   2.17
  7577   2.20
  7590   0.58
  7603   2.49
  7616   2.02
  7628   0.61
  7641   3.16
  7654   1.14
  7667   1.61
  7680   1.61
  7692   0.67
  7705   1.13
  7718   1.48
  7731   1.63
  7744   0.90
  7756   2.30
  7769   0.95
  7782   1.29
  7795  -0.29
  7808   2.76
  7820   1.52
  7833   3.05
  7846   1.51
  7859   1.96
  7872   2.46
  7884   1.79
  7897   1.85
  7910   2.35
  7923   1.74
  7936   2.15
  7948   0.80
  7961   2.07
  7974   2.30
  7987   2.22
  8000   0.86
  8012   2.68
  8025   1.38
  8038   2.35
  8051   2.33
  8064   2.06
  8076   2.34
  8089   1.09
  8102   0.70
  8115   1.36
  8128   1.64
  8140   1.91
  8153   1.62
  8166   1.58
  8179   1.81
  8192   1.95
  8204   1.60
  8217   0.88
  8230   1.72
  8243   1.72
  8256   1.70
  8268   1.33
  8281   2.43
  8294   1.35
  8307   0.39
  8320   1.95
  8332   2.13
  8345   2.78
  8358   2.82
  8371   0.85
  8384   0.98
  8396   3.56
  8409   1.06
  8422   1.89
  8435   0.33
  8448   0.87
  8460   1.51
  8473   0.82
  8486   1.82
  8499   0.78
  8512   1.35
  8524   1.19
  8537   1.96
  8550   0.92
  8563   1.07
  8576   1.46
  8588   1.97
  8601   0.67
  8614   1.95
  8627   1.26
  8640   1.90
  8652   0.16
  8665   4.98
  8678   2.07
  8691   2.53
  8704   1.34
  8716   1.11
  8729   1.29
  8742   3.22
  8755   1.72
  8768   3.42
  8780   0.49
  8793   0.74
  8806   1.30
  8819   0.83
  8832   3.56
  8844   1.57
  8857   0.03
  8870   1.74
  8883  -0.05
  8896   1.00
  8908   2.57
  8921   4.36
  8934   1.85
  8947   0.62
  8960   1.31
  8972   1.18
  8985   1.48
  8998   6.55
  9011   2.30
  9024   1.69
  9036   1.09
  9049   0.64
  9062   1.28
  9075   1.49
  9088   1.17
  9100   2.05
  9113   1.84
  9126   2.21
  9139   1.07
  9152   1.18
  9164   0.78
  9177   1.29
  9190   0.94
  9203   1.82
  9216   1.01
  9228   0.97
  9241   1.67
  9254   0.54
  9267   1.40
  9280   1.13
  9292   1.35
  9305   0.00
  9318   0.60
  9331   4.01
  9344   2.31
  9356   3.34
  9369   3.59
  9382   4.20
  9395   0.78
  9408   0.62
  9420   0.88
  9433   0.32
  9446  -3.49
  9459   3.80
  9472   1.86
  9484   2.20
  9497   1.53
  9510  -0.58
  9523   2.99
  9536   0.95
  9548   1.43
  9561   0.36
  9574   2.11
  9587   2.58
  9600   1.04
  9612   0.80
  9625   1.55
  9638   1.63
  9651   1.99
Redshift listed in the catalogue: 0.798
